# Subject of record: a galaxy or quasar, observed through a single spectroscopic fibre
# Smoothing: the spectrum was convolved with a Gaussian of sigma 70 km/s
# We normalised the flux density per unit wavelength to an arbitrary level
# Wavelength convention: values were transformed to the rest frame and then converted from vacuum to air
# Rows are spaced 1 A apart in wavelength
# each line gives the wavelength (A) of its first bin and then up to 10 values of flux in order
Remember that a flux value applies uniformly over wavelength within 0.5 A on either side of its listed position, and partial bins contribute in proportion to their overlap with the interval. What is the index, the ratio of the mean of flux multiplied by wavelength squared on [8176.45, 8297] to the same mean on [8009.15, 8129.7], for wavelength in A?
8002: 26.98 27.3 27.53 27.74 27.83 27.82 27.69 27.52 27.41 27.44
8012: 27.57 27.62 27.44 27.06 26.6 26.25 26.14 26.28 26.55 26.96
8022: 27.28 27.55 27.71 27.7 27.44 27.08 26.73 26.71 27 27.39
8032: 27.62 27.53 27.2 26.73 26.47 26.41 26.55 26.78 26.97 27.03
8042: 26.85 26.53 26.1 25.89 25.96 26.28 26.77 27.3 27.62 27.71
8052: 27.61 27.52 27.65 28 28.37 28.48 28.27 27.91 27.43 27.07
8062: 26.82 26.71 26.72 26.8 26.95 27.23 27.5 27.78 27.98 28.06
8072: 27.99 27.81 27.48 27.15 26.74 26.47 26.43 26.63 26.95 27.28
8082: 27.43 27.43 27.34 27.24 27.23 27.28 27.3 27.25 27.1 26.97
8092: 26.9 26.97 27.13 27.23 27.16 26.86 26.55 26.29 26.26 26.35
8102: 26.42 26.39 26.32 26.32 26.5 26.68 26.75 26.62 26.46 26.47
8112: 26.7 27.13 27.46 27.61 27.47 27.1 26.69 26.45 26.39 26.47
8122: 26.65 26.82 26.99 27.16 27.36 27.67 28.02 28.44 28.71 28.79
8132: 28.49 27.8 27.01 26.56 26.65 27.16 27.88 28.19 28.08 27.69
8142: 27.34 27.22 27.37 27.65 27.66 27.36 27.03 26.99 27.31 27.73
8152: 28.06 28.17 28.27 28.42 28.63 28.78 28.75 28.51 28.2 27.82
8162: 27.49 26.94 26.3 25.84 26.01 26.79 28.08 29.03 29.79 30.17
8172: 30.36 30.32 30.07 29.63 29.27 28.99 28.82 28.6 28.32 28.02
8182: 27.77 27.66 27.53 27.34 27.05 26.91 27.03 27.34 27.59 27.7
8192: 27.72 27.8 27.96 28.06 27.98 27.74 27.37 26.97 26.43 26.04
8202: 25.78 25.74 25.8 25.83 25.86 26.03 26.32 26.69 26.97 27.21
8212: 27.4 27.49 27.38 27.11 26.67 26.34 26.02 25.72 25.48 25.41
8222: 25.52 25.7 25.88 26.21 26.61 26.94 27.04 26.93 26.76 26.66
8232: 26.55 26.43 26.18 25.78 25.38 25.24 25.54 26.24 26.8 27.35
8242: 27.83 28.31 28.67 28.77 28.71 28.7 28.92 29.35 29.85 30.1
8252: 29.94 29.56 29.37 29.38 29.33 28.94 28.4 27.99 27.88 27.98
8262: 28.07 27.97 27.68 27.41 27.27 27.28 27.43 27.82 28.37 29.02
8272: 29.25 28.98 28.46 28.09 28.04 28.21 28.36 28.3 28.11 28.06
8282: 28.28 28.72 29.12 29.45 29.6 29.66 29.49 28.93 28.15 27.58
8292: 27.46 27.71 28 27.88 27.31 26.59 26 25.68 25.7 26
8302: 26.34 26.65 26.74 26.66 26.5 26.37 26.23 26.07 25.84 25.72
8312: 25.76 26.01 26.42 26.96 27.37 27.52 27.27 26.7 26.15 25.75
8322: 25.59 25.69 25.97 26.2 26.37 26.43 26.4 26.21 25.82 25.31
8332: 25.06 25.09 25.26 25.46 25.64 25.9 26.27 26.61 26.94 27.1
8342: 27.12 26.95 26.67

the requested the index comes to 1.1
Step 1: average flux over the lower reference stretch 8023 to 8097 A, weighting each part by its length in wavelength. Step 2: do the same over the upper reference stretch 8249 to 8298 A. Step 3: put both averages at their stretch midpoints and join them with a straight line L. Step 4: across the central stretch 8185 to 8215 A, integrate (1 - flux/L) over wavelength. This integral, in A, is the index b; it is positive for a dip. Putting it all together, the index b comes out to 1.1 A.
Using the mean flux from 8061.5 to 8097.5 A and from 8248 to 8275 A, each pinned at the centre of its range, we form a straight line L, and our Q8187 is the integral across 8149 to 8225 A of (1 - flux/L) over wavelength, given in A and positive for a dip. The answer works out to 1.48 A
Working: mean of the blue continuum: 27.2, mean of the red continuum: 28.6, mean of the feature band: 27.5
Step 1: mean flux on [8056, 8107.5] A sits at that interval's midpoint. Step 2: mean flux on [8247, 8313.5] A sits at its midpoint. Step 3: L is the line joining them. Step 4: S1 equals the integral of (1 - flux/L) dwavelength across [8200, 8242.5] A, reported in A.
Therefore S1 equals 2.0 A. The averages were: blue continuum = 27.1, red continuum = 27.9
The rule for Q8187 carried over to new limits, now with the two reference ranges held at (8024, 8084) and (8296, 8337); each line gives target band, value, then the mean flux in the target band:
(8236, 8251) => -0.8 A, 27.9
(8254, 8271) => -1.1 A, 28.1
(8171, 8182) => -1.0 A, 29.2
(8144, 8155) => -0.3 A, 27.6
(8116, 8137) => -0.3 A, 27.3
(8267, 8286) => -1.5 A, 28.4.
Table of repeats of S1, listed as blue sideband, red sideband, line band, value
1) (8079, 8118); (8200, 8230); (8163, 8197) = -2.0 A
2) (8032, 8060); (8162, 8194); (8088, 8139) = 1.1 A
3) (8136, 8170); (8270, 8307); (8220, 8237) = 1.0 A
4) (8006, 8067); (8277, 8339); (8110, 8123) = 0.1 A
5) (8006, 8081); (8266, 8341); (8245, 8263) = -1.2 A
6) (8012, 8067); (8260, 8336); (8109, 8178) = -1.6 A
